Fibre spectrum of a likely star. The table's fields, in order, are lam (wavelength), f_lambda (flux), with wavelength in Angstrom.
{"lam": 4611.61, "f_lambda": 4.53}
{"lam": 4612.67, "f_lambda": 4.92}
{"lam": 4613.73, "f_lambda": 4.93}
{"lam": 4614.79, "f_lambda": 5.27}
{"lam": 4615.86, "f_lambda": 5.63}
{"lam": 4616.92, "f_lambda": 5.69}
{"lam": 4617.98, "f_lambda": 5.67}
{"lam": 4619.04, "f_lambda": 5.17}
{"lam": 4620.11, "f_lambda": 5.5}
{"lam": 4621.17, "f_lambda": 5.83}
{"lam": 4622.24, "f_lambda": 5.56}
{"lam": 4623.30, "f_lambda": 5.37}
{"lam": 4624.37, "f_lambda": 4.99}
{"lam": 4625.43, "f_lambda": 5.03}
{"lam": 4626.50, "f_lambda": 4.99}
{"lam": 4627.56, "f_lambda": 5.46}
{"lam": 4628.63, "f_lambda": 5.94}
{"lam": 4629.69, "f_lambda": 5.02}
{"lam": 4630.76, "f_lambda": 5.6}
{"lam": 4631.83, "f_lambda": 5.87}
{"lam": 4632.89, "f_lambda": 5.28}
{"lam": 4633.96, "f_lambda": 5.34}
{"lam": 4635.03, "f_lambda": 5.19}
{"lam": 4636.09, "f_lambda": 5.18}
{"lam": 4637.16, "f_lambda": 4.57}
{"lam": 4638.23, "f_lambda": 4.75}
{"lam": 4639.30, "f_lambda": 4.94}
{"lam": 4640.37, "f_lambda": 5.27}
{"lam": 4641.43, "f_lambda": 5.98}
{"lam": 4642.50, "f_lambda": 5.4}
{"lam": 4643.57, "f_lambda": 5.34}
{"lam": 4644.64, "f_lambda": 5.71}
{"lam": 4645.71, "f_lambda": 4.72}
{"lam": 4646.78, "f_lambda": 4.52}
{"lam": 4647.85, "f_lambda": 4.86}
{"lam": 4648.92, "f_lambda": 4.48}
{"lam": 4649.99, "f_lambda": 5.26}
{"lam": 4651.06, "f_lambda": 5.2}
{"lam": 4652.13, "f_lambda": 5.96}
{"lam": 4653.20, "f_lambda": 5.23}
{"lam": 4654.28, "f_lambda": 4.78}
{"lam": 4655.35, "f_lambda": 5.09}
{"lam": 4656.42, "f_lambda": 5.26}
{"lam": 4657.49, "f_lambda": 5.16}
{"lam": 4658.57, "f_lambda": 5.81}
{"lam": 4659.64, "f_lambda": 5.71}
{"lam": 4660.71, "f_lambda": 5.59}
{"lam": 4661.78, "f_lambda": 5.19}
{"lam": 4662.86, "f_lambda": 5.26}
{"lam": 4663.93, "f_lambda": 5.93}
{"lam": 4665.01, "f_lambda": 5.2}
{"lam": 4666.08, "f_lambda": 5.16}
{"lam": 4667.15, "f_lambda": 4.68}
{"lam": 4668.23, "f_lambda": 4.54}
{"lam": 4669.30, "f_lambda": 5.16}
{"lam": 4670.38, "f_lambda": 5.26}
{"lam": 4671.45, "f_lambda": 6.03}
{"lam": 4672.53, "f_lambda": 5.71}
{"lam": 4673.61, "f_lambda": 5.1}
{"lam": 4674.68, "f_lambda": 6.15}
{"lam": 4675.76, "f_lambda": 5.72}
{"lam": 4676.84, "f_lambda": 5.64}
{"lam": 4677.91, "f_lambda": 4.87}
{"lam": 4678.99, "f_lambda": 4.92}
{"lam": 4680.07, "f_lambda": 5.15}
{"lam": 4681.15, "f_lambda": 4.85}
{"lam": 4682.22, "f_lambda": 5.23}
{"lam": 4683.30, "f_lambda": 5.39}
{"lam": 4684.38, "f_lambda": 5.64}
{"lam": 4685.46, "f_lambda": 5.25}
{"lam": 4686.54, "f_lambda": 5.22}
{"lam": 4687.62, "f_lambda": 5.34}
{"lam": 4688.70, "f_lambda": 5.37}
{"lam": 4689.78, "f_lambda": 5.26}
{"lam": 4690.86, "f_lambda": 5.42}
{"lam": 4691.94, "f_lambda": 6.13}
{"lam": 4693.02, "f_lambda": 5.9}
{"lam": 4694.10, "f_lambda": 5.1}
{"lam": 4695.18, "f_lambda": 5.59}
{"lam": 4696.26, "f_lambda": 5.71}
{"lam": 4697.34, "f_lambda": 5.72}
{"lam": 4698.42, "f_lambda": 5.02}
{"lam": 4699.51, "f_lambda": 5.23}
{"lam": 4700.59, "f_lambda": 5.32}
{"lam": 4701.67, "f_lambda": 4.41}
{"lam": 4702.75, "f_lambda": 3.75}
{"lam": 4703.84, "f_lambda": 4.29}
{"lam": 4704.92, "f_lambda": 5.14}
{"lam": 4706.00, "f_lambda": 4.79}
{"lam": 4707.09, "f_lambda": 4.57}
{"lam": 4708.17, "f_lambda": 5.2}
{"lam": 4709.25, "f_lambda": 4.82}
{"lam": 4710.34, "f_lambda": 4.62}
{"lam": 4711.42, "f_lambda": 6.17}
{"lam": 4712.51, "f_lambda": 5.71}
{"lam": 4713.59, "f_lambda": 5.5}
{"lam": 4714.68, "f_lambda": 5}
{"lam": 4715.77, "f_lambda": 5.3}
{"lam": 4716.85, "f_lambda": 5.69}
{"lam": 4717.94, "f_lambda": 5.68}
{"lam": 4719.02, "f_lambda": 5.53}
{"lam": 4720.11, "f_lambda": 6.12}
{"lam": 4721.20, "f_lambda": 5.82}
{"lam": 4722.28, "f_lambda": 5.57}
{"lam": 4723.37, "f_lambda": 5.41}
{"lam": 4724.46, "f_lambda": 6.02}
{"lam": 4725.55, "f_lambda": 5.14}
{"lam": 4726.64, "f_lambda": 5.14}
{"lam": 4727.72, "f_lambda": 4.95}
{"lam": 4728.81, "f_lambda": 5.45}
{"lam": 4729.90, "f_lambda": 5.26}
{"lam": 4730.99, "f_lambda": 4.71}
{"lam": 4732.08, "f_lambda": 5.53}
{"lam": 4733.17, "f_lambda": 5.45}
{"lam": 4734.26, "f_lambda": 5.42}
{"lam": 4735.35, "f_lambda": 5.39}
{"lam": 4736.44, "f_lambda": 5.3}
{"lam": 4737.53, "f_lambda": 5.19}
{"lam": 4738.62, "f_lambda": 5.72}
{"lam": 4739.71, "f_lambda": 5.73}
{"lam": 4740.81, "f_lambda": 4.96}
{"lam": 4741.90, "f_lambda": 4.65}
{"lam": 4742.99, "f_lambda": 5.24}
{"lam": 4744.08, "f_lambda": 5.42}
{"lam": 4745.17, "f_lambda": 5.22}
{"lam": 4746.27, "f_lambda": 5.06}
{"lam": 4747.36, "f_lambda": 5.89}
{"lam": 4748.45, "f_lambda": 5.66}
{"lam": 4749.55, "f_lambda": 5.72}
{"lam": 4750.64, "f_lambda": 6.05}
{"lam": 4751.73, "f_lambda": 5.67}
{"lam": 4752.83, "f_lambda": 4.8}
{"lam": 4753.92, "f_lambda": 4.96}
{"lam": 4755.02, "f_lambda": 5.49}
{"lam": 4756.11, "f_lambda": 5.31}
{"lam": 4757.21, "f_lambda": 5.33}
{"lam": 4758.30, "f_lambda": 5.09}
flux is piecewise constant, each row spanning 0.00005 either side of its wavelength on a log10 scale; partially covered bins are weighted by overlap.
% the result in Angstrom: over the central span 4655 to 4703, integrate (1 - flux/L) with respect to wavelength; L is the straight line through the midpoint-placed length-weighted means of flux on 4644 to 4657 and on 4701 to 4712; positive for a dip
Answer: -3.8 Angstrom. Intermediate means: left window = 5.09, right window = 4.79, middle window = 5.32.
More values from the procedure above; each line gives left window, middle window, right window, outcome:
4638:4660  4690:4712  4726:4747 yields 0.4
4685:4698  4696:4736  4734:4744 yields 1.0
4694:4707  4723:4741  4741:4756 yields -0.4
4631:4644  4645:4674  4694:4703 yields 0.0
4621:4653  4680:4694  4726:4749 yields -0.3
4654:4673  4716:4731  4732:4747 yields -0.5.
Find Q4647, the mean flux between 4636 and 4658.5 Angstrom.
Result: 5.14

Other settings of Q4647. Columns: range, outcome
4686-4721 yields 5.27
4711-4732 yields 5.48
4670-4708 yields 5.26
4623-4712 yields 5.24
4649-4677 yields 5.36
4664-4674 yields 5.24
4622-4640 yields 5.23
